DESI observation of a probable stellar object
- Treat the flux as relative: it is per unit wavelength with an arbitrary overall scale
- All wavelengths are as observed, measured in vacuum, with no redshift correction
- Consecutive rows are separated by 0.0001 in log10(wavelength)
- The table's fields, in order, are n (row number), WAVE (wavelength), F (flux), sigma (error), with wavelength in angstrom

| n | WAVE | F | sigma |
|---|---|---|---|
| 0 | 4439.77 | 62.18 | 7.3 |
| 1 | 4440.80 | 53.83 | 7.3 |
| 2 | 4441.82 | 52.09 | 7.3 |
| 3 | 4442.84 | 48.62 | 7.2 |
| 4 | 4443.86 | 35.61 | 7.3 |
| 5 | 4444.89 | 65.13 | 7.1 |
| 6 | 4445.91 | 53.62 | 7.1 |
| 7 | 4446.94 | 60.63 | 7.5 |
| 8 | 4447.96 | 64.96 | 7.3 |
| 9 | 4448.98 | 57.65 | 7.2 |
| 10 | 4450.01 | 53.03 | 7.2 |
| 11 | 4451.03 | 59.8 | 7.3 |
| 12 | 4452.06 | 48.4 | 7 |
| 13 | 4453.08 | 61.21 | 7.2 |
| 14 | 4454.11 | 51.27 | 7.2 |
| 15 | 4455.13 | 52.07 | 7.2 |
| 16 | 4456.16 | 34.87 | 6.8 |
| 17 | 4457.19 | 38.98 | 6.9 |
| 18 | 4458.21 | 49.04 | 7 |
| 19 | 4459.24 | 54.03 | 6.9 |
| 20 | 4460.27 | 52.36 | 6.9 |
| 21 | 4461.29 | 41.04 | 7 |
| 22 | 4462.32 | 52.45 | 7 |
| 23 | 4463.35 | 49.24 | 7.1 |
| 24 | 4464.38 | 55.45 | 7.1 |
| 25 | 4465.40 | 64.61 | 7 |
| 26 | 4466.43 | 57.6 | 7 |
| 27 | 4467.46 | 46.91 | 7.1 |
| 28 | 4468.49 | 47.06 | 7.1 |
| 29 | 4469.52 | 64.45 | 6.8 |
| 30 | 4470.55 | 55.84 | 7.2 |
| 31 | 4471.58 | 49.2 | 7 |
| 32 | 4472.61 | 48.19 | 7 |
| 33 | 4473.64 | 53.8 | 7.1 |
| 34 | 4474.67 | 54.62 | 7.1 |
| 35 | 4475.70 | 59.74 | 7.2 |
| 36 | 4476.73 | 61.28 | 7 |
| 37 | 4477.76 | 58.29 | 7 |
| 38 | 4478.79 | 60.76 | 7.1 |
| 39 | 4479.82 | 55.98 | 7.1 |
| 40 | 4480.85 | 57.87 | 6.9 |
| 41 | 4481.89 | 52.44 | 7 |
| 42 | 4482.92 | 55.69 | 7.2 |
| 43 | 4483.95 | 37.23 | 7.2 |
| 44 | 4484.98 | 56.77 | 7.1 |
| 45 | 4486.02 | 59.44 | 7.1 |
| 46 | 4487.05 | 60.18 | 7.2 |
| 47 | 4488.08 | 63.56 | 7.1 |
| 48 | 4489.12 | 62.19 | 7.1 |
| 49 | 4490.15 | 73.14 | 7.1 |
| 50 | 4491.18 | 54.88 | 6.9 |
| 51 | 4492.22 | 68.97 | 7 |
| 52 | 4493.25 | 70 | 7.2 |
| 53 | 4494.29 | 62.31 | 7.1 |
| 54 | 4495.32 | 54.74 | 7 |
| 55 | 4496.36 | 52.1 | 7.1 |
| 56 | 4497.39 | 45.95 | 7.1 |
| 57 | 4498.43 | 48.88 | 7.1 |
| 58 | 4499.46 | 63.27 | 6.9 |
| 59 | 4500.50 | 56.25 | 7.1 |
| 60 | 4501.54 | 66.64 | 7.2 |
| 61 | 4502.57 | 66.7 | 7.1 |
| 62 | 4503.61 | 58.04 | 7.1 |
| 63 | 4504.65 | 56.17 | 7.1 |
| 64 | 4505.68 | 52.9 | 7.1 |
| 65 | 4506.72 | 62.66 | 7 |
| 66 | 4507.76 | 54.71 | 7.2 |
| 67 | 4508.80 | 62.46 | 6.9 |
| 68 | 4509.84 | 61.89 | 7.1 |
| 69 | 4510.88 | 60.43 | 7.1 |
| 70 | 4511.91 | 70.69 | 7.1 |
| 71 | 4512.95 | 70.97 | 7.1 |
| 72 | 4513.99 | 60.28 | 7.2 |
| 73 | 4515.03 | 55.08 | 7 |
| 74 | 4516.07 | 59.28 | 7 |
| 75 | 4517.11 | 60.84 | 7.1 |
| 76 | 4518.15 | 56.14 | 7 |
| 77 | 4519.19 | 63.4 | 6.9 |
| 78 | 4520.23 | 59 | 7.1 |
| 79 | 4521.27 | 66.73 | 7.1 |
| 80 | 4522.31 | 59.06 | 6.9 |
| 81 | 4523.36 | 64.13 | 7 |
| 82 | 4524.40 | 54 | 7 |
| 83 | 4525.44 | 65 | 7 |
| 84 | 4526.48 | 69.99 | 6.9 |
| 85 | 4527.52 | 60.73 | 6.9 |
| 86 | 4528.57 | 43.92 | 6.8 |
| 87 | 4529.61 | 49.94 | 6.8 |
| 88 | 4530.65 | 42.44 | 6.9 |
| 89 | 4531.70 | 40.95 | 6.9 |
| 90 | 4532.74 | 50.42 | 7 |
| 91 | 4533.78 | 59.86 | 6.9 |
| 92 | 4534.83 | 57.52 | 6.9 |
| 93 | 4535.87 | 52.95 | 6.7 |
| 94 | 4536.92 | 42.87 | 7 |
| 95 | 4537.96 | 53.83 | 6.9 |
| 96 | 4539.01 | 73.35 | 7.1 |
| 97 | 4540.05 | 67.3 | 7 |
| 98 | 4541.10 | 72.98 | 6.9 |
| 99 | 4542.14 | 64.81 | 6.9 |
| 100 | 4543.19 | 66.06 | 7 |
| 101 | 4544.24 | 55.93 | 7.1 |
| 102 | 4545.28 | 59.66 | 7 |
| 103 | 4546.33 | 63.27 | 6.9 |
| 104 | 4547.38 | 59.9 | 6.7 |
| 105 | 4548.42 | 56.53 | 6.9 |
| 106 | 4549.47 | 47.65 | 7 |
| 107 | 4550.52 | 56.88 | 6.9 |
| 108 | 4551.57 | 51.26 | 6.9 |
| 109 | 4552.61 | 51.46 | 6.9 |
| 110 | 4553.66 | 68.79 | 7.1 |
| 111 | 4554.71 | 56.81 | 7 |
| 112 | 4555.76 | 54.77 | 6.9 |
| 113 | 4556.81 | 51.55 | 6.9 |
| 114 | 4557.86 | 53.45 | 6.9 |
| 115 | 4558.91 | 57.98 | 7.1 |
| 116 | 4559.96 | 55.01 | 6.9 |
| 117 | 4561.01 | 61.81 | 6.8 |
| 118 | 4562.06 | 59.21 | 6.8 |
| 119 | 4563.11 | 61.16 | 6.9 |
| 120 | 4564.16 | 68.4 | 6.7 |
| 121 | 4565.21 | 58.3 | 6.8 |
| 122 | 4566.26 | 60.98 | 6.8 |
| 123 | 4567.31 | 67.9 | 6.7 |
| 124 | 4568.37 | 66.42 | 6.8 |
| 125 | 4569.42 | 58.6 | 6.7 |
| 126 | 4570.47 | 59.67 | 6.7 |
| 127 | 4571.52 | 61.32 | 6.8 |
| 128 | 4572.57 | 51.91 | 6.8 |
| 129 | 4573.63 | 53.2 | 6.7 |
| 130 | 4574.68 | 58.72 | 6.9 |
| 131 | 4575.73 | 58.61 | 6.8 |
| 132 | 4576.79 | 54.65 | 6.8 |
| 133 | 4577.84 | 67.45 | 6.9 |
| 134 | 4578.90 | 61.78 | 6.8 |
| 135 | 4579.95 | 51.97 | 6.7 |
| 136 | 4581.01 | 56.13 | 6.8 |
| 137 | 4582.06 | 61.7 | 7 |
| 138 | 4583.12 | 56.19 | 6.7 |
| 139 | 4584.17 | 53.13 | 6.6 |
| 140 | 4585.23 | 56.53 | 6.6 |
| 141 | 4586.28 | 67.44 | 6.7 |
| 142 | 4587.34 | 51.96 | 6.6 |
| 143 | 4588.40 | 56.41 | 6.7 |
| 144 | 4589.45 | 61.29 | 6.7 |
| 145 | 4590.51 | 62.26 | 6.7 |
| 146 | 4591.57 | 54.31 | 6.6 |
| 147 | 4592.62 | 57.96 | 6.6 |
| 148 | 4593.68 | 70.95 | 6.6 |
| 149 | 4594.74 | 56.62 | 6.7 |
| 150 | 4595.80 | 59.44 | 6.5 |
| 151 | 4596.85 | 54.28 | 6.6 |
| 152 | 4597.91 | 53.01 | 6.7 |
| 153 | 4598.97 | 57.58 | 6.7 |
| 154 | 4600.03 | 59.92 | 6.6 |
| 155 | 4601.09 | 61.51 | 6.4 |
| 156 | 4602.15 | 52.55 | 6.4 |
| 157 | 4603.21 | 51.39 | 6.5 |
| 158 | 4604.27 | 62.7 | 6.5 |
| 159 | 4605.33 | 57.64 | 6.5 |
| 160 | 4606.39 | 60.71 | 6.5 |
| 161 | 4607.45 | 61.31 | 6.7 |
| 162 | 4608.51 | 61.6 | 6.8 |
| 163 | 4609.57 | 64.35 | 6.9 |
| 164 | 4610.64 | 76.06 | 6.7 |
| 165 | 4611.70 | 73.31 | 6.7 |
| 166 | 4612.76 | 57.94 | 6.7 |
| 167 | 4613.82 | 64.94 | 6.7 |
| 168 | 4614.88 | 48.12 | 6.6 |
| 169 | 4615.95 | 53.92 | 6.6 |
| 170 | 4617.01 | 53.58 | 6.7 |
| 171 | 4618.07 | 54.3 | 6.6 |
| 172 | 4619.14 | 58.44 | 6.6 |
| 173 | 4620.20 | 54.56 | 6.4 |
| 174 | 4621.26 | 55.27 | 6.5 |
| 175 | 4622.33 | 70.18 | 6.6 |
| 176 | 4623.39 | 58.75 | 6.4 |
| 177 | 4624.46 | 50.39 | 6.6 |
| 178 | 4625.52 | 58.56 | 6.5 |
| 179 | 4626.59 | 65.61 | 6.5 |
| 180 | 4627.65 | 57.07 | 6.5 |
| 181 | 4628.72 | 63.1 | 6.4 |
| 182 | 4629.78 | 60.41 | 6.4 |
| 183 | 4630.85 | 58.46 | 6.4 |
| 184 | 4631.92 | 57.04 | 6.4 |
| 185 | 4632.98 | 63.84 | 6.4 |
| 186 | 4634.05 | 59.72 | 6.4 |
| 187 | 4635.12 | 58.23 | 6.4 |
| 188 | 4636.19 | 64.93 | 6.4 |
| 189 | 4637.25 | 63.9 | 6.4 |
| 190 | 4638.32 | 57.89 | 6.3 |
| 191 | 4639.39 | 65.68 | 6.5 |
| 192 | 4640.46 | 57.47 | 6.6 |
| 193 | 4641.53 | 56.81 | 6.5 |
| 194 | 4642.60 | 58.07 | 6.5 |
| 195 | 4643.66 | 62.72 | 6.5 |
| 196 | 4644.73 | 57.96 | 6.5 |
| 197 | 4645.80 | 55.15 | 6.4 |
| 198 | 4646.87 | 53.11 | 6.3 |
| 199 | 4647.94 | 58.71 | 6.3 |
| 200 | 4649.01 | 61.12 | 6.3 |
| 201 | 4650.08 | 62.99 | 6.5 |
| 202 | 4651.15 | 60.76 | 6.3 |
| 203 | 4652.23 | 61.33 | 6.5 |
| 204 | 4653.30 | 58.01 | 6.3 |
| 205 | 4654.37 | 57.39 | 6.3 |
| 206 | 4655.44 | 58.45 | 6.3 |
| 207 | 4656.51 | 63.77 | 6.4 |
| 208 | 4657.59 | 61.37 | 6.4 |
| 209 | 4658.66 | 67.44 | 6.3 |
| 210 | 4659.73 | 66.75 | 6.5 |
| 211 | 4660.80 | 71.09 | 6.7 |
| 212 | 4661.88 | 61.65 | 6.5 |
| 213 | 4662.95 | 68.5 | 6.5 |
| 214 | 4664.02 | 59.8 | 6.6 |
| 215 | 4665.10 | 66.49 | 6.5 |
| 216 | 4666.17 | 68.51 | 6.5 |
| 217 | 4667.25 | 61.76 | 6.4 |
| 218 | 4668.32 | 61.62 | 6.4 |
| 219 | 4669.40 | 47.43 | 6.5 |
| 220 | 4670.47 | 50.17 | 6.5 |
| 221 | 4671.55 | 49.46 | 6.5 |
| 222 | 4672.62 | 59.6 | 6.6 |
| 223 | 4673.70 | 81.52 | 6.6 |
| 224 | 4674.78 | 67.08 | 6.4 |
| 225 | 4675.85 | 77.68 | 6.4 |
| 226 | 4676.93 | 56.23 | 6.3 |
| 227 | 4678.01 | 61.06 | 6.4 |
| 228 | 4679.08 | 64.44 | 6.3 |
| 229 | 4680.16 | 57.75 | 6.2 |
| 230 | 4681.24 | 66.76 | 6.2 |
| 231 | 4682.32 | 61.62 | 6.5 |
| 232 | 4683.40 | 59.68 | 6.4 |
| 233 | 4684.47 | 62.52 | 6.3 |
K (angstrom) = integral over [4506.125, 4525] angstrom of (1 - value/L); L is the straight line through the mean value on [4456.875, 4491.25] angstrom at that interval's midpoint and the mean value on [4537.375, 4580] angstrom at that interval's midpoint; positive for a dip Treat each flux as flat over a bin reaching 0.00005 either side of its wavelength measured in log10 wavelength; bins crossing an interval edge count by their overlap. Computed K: -1.3 angstrom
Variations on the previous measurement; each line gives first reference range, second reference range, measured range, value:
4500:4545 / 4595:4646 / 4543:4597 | 0.7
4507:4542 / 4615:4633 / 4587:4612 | -0.7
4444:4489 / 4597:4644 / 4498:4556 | -2.5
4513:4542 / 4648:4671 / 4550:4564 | 0.4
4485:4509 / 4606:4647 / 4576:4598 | 0.5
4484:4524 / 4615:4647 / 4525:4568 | 1.3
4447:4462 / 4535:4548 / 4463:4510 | -2.0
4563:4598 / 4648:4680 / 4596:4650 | 1.4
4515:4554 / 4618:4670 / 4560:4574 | -0.4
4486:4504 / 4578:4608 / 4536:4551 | -0.1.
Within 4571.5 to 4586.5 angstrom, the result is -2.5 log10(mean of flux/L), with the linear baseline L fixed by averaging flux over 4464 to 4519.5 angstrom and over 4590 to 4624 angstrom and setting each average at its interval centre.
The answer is 0.02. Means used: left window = 58.3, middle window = 57.7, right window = 59.3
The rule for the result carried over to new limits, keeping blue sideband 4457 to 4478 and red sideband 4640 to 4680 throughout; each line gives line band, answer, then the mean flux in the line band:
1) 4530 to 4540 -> 0.05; 53.4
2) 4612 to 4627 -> 0.04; 57.6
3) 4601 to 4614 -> -0.05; 61.9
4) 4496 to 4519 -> -0.08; 59.3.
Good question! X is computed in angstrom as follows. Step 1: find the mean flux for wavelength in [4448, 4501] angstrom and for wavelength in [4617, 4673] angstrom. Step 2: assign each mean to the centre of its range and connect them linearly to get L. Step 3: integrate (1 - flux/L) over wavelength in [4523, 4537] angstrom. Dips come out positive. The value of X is 0.6 angstrom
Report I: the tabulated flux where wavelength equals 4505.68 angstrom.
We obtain 52.9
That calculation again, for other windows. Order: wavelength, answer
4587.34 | 51.96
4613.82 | 64.94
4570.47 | 59.67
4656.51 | 63.77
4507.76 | 54.71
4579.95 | 51.97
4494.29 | 62.31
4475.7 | 59.74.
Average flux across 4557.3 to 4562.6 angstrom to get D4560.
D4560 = 57.5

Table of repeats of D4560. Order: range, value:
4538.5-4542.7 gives 69.6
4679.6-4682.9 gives 61.9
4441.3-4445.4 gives 50.4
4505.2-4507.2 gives 57.7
